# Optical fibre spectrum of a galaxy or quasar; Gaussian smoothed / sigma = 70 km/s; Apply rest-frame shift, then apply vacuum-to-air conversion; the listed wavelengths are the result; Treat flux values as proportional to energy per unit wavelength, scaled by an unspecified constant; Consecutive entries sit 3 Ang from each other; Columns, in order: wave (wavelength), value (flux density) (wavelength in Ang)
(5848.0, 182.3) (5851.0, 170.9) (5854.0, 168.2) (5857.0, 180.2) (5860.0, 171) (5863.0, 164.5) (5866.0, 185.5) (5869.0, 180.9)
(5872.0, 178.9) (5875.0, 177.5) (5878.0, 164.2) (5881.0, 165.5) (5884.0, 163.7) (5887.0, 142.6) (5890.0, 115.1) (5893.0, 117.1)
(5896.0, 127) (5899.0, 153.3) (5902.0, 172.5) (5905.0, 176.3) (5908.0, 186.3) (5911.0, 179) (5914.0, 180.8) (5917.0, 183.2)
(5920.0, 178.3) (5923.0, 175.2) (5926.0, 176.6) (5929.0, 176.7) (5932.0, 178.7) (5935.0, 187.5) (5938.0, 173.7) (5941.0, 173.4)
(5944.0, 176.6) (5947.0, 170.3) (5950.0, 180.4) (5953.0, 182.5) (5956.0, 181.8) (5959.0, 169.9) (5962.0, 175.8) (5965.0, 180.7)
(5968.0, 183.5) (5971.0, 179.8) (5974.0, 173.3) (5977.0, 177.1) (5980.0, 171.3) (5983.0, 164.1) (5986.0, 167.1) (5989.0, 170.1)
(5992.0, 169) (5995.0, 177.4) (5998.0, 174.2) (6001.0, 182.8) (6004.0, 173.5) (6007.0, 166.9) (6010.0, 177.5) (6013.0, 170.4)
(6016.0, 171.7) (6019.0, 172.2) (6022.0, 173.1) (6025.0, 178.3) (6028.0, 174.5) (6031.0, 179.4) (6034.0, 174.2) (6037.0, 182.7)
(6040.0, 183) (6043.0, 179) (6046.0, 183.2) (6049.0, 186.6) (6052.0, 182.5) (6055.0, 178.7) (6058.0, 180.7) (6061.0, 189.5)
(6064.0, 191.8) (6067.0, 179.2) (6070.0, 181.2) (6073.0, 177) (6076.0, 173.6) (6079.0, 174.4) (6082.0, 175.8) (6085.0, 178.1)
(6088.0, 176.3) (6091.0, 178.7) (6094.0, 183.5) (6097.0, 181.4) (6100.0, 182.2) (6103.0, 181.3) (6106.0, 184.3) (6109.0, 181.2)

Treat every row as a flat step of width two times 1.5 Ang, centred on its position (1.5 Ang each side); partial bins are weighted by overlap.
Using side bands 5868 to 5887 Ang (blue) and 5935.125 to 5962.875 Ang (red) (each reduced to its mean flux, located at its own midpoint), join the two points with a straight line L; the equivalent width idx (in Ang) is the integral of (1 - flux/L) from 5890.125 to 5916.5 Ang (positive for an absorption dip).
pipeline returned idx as 1.9 Ang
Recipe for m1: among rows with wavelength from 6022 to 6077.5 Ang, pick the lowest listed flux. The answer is 173.1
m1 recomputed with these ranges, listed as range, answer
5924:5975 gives 169.9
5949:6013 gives 164.1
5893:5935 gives 117.1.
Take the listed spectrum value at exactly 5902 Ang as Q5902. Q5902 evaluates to 172.5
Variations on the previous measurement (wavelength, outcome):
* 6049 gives 186.6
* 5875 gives 177.5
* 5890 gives 115.1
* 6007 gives 166.9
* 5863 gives 164.5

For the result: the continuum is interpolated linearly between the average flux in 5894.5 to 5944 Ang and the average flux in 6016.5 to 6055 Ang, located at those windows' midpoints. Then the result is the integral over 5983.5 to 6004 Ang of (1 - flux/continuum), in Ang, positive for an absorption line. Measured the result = 0.5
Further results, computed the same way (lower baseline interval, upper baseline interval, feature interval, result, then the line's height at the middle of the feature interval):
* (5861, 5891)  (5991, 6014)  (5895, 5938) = -1.6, 168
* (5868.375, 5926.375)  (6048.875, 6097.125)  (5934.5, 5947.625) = -0.6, 168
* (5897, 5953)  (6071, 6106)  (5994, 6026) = 0.6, 178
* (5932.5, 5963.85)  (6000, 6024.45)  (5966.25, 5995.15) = 0.4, 175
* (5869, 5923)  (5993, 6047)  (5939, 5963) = -1.0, 169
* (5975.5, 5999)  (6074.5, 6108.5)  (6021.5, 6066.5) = -1.5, 176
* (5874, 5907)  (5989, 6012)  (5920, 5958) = -3.7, 162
